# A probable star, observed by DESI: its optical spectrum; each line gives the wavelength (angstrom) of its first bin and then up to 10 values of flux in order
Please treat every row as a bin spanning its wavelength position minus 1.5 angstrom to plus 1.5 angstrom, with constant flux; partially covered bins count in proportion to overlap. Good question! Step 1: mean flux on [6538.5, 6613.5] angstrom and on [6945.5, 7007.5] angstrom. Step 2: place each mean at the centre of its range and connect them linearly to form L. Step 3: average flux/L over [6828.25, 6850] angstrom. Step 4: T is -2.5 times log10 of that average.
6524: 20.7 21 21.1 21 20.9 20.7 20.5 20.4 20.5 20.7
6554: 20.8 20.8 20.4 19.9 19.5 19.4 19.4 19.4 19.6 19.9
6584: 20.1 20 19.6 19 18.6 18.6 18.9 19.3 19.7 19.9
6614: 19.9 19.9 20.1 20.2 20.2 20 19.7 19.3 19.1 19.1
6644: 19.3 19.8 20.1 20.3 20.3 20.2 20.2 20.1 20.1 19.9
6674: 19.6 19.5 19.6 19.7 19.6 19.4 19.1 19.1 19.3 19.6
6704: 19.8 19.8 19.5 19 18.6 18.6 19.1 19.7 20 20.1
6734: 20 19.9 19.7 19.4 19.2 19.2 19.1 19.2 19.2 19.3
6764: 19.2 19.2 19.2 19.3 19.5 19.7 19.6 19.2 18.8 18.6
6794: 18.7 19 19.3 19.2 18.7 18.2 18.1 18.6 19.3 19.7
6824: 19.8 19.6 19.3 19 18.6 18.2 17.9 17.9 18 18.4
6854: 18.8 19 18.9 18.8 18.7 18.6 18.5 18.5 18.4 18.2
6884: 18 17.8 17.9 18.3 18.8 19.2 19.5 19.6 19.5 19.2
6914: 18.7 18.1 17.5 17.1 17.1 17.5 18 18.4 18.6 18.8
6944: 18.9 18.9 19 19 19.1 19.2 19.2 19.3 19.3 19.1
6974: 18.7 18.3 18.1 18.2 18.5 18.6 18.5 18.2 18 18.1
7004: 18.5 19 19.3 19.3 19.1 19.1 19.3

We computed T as 0.04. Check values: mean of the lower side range 19.8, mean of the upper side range 18.7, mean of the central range 18.4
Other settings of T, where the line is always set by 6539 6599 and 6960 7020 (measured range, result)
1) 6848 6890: 0.034 mag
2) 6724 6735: -0.028 mag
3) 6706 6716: 0.012 mag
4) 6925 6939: 0.057 mag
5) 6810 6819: 0.035 mag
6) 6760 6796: 0.007 mag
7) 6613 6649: 0.001 mag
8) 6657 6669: -0.028 mag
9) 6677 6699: 0.009 mag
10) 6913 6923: 0.059 mag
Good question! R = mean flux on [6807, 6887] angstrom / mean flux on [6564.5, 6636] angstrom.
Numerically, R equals 1.0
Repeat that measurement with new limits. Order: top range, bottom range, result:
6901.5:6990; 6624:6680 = 0.94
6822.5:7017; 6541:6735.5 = 0.94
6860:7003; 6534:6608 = 0.93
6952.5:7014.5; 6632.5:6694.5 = 0.95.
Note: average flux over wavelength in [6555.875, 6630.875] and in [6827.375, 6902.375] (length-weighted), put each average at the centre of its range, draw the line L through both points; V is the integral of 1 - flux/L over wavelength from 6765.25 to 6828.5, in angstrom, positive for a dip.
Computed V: -1.0 angstrom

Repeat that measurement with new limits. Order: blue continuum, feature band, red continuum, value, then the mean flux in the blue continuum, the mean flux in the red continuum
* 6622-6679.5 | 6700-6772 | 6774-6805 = 0.1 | 19.8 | 19.2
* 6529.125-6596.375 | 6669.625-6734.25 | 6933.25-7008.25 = 0.5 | 20.1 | 18.7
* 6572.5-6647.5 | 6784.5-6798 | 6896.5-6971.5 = 0.2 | 19.6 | 18.7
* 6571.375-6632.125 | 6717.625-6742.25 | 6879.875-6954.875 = -0.6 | 19.6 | 18.5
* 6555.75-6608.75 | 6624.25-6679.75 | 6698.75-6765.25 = -0.9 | 19.6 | 19.4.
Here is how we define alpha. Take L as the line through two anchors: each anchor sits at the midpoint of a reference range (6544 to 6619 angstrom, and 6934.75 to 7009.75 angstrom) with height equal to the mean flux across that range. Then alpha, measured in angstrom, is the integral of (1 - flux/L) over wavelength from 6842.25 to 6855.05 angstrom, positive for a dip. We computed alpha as 0.6 angstrom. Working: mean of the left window 19.8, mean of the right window 18.7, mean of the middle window 18.2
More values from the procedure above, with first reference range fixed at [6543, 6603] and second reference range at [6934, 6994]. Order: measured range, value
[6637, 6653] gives 0.03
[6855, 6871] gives 0.21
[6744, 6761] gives 0.11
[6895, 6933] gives 0.94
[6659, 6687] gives -0.44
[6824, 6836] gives -0.09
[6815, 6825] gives -0.15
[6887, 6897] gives 0.39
